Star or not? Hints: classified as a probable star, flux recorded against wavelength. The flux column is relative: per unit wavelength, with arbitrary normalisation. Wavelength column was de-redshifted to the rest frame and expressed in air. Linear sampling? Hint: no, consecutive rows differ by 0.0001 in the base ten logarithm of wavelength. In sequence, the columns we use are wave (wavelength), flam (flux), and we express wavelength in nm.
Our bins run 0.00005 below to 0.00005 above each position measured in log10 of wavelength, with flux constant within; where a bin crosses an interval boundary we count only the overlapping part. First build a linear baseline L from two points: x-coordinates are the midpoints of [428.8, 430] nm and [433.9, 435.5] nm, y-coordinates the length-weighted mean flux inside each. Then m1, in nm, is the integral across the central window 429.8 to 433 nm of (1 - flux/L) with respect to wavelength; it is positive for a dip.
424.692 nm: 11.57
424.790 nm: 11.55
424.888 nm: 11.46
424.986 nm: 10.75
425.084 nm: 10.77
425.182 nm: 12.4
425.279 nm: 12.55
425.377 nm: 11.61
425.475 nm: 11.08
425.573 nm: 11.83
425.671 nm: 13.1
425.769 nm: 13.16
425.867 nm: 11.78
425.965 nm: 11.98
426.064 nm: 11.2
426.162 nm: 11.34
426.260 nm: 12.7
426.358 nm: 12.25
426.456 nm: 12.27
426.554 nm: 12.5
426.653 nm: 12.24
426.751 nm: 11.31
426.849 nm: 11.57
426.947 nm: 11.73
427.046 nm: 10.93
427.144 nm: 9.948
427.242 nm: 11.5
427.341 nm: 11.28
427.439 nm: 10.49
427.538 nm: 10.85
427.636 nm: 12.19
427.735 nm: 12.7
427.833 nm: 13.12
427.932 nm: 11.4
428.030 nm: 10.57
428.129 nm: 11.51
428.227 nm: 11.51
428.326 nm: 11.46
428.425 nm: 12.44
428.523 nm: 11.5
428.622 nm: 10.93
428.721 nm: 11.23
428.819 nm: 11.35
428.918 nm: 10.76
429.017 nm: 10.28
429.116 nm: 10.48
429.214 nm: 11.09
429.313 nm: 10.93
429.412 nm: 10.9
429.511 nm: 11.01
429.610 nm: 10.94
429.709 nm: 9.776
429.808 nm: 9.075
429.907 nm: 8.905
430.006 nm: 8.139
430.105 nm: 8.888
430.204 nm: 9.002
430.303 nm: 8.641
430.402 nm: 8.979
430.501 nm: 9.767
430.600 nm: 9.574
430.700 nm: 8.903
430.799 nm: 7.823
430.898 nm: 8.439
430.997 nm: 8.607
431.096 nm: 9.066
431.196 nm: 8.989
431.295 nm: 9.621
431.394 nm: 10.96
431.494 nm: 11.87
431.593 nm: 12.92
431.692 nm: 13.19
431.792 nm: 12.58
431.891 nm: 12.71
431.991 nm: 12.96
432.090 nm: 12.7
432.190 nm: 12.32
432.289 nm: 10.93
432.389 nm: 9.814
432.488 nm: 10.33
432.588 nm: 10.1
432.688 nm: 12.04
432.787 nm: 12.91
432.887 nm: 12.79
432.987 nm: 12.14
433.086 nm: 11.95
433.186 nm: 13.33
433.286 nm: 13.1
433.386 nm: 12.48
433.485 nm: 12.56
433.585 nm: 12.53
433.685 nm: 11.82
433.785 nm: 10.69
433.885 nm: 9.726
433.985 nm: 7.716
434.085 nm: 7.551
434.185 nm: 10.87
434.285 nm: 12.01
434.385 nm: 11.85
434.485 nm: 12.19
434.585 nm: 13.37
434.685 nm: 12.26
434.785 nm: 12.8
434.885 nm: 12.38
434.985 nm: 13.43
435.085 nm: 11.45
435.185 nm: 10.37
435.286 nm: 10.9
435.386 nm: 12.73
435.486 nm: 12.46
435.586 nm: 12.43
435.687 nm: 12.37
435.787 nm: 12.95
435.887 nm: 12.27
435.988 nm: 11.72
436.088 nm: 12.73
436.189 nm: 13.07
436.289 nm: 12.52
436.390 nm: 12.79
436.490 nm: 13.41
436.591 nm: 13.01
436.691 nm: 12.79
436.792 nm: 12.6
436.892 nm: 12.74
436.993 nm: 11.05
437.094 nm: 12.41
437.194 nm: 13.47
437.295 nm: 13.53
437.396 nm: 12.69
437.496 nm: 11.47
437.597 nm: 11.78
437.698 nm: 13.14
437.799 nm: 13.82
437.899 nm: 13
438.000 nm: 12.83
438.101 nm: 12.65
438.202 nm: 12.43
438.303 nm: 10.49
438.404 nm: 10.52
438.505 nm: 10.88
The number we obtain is 0.09 nm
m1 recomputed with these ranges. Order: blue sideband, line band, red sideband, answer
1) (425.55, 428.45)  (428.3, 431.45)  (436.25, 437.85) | 0.54 nm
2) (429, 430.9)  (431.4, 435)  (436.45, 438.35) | -0.32 nm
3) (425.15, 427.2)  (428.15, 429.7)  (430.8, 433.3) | 0.07 nm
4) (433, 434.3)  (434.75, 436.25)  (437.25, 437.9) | -0.04 nm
